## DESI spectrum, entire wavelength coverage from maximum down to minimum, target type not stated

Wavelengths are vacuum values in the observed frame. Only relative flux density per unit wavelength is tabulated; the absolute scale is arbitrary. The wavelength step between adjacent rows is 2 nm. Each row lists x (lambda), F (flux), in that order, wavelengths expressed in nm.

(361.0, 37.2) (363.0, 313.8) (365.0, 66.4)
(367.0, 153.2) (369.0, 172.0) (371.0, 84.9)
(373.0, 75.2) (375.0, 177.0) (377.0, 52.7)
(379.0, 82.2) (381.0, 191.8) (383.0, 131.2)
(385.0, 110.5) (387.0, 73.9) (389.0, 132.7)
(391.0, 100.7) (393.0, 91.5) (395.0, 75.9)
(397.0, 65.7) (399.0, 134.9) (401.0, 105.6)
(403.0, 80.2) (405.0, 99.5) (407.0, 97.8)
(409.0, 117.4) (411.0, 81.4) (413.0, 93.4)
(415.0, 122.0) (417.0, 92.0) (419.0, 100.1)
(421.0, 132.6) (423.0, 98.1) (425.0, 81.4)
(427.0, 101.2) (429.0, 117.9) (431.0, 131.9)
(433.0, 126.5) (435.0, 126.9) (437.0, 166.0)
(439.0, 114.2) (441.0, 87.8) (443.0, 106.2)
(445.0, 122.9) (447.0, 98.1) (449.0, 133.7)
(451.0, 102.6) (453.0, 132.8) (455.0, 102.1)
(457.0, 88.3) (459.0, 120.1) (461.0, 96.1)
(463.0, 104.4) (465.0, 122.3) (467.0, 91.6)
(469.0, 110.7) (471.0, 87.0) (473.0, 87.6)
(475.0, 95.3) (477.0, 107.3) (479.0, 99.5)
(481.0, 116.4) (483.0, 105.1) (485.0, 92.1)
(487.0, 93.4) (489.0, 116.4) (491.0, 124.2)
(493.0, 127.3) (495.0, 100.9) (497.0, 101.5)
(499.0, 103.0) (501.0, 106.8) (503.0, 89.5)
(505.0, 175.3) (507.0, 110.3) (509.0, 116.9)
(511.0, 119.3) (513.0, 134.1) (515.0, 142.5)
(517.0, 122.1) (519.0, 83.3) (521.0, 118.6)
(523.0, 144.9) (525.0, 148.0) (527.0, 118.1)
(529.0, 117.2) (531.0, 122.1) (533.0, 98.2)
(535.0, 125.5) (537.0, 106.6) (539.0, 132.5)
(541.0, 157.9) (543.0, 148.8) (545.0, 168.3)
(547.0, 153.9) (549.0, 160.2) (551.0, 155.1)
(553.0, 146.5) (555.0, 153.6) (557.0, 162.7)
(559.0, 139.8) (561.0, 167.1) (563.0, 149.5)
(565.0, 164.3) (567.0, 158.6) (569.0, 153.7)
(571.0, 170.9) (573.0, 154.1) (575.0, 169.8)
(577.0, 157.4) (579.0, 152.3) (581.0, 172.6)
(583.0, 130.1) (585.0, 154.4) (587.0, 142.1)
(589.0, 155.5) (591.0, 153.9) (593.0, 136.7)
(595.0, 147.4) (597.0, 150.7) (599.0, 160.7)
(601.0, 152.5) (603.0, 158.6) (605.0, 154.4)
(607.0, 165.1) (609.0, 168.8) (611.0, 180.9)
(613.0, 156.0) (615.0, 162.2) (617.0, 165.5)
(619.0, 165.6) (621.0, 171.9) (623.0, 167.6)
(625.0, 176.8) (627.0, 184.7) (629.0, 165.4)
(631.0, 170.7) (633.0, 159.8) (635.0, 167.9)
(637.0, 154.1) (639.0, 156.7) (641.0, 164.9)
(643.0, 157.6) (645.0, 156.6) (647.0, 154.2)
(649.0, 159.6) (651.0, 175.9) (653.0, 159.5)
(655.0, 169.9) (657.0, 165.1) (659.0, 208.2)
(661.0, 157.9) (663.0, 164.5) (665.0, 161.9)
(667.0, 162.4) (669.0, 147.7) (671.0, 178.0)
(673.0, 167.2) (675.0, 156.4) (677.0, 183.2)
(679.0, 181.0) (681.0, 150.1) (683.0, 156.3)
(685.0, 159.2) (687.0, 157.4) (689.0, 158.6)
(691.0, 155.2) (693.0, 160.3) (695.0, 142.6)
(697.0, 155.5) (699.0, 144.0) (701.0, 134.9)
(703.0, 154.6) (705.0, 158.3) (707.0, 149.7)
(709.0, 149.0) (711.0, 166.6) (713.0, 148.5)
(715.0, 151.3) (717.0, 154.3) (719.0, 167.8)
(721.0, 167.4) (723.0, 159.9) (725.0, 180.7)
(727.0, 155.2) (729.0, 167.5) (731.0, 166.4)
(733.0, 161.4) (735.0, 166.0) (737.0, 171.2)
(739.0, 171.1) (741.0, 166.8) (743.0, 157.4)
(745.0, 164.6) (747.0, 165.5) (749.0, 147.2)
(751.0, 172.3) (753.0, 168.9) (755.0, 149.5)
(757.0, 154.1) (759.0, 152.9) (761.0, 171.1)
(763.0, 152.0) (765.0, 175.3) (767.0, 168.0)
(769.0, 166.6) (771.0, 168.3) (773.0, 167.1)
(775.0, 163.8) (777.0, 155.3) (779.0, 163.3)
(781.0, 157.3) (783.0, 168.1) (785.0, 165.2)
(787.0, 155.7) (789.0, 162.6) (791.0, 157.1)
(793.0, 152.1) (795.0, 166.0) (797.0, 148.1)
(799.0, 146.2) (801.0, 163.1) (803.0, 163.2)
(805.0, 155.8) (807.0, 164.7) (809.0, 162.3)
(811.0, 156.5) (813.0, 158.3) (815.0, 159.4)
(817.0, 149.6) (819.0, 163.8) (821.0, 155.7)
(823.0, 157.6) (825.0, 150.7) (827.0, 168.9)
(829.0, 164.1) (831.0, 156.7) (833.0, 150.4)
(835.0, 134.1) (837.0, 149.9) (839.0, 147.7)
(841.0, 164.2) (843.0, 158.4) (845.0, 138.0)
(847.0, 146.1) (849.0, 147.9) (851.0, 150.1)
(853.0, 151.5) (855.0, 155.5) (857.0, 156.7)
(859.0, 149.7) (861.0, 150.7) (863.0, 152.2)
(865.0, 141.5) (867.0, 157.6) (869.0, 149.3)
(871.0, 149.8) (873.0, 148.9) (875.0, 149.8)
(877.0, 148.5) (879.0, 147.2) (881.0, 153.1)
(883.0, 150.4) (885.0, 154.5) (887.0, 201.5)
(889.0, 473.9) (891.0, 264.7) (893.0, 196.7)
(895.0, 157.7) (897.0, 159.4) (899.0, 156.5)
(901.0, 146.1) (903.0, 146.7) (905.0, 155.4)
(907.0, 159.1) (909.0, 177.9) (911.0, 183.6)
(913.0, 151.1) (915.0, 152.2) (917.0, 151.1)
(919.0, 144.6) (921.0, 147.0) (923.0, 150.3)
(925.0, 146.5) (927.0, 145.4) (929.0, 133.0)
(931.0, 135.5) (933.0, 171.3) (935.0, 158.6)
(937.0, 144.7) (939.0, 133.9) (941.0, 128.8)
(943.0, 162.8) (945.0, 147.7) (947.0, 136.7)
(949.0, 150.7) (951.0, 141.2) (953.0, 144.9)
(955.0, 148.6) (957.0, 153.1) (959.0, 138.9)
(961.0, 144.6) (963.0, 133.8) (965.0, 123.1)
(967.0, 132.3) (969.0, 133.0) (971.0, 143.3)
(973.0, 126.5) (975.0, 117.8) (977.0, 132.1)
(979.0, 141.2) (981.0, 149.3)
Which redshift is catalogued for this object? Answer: 0.35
